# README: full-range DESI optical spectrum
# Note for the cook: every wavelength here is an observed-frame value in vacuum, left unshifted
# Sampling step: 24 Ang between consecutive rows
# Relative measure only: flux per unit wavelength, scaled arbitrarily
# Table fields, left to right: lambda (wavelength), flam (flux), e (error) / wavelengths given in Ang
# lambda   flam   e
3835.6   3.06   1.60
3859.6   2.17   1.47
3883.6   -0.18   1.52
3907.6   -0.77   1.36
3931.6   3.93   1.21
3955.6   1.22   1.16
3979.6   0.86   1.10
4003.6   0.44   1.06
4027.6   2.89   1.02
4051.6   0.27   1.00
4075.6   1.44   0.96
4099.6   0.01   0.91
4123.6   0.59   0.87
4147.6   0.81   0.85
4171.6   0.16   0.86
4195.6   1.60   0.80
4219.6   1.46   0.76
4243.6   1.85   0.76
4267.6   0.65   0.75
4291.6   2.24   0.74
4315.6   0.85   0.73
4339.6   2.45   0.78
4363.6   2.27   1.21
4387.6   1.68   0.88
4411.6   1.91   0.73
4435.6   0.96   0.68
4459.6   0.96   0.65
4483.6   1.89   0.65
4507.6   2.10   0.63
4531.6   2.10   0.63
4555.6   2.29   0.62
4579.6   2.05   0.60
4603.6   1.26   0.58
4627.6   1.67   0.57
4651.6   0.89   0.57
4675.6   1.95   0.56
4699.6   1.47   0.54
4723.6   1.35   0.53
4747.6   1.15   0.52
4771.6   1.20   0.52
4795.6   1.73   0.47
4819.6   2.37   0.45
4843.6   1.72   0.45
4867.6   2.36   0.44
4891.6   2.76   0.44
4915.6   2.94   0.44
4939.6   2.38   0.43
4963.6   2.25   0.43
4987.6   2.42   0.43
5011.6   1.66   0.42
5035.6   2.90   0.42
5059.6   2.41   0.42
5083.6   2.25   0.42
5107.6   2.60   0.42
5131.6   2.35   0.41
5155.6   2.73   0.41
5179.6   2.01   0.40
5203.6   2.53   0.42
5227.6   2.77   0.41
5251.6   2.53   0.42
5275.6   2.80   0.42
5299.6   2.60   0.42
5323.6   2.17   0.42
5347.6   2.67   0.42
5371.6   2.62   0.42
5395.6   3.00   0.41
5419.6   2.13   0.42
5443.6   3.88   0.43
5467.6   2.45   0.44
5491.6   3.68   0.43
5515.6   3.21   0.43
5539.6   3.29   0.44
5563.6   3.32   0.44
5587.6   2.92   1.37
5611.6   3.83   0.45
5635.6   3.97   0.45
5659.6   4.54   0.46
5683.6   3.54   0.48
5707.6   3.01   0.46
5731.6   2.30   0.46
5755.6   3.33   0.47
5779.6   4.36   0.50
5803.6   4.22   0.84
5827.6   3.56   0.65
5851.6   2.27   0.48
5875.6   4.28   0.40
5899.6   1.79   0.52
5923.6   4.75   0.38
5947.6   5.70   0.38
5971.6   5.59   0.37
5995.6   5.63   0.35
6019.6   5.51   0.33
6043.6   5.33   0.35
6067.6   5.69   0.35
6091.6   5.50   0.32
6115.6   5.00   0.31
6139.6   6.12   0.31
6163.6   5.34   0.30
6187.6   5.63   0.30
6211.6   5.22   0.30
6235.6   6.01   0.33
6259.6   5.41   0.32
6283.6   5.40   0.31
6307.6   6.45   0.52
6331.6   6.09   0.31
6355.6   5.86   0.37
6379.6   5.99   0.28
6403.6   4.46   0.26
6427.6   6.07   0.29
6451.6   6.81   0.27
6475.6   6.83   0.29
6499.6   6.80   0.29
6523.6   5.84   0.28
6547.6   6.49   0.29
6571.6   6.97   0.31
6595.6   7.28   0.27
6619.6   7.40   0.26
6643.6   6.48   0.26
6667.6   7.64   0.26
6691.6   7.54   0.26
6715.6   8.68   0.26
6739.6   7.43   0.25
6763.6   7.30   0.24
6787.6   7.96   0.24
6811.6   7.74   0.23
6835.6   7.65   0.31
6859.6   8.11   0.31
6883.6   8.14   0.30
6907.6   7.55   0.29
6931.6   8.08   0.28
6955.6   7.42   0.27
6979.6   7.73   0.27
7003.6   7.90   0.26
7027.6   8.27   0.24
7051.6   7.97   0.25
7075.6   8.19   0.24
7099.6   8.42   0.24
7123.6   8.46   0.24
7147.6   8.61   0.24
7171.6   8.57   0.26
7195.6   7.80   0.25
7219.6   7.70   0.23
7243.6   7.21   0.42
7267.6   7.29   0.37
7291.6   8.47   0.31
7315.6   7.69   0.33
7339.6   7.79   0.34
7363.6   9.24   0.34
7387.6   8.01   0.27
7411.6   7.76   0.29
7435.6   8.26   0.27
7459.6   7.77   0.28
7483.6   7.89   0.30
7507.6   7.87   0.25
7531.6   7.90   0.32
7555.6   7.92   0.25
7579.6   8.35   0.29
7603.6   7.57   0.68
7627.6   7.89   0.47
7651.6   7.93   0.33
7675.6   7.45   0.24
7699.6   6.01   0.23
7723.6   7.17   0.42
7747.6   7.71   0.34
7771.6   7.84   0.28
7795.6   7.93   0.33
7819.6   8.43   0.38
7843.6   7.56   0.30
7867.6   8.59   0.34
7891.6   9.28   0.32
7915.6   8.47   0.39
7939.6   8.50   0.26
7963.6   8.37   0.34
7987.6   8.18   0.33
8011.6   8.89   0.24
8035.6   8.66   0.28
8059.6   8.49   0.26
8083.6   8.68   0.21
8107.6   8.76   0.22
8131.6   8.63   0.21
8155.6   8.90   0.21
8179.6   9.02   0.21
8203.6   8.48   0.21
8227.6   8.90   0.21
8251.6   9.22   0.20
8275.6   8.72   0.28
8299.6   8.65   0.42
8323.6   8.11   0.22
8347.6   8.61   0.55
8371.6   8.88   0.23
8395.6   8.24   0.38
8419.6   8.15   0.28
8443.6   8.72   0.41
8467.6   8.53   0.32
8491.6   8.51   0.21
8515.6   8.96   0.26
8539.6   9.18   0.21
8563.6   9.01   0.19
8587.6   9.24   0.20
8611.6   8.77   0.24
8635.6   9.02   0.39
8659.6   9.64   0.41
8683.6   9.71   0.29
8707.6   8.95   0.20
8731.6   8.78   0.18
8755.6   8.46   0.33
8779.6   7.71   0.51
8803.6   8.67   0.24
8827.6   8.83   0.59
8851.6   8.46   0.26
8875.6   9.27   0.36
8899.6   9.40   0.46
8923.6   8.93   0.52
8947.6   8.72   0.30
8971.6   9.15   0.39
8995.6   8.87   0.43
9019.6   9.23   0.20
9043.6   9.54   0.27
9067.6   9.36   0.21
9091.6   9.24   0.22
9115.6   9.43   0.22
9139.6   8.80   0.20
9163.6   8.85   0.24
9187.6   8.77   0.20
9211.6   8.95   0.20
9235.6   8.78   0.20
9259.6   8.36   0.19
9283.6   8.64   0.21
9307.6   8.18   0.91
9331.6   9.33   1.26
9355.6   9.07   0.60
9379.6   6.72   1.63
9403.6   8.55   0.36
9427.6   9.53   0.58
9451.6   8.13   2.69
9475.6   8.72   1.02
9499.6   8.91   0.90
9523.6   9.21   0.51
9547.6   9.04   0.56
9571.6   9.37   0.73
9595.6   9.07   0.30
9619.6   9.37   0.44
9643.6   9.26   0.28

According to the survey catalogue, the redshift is 0.488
